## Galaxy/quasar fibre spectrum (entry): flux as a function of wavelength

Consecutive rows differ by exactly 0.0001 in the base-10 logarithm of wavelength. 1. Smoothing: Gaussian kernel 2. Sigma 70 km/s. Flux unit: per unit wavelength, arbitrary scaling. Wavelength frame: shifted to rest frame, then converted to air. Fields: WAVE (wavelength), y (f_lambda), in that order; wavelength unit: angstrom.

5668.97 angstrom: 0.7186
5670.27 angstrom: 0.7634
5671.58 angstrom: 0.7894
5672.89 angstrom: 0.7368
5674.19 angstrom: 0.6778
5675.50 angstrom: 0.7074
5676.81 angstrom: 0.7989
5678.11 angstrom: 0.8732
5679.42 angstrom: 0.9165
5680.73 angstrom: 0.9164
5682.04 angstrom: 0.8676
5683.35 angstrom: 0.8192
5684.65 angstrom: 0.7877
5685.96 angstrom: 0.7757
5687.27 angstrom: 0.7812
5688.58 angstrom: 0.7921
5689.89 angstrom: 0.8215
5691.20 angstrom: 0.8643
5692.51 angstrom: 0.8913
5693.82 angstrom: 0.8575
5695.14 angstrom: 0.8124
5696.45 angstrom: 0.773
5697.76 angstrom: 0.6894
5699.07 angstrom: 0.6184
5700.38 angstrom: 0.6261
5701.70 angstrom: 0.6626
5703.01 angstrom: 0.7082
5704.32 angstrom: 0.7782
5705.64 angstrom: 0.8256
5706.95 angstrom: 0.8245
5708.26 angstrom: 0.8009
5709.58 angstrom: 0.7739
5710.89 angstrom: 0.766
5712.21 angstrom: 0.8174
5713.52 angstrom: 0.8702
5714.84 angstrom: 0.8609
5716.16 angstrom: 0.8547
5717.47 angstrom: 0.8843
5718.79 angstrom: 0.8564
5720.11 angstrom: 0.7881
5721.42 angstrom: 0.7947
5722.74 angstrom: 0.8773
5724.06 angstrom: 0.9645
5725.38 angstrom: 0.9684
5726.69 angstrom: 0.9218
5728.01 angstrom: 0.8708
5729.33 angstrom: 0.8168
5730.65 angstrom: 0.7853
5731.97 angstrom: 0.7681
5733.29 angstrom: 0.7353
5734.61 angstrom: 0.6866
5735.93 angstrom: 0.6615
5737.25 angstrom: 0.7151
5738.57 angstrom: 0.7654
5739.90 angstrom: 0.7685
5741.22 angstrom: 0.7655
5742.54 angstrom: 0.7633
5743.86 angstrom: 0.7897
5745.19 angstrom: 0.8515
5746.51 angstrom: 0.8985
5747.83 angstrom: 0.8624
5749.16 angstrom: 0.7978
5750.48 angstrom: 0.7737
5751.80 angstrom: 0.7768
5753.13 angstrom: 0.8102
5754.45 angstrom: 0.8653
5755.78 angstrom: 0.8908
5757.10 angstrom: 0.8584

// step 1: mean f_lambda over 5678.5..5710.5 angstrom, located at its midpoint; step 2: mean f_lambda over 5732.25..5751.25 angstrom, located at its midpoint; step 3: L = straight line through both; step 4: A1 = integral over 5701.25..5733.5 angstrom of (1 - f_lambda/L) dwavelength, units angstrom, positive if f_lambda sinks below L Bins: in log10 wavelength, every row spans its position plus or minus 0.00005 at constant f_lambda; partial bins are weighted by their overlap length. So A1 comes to -1.7 angstrom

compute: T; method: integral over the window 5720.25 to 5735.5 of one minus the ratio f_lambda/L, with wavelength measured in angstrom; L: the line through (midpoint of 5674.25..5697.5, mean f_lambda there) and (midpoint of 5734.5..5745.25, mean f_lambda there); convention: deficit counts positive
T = -1.3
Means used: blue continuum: 0.821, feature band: 0.832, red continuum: 0.749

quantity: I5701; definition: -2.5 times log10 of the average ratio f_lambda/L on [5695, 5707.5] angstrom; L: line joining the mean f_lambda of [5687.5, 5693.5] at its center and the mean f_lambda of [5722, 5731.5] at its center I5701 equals 0.17 mag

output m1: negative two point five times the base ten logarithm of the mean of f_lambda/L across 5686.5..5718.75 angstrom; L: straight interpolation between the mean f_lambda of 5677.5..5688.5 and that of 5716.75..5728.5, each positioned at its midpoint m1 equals 0.091 mag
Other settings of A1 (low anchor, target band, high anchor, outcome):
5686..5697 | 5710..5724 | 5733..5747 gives -0.90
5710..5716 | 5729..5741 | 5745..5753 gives 1.20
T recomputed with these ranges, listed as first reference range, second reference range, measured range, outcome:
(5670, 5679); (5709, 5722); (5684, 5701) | 0.36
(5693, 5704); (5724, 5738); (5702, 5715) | -0.85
